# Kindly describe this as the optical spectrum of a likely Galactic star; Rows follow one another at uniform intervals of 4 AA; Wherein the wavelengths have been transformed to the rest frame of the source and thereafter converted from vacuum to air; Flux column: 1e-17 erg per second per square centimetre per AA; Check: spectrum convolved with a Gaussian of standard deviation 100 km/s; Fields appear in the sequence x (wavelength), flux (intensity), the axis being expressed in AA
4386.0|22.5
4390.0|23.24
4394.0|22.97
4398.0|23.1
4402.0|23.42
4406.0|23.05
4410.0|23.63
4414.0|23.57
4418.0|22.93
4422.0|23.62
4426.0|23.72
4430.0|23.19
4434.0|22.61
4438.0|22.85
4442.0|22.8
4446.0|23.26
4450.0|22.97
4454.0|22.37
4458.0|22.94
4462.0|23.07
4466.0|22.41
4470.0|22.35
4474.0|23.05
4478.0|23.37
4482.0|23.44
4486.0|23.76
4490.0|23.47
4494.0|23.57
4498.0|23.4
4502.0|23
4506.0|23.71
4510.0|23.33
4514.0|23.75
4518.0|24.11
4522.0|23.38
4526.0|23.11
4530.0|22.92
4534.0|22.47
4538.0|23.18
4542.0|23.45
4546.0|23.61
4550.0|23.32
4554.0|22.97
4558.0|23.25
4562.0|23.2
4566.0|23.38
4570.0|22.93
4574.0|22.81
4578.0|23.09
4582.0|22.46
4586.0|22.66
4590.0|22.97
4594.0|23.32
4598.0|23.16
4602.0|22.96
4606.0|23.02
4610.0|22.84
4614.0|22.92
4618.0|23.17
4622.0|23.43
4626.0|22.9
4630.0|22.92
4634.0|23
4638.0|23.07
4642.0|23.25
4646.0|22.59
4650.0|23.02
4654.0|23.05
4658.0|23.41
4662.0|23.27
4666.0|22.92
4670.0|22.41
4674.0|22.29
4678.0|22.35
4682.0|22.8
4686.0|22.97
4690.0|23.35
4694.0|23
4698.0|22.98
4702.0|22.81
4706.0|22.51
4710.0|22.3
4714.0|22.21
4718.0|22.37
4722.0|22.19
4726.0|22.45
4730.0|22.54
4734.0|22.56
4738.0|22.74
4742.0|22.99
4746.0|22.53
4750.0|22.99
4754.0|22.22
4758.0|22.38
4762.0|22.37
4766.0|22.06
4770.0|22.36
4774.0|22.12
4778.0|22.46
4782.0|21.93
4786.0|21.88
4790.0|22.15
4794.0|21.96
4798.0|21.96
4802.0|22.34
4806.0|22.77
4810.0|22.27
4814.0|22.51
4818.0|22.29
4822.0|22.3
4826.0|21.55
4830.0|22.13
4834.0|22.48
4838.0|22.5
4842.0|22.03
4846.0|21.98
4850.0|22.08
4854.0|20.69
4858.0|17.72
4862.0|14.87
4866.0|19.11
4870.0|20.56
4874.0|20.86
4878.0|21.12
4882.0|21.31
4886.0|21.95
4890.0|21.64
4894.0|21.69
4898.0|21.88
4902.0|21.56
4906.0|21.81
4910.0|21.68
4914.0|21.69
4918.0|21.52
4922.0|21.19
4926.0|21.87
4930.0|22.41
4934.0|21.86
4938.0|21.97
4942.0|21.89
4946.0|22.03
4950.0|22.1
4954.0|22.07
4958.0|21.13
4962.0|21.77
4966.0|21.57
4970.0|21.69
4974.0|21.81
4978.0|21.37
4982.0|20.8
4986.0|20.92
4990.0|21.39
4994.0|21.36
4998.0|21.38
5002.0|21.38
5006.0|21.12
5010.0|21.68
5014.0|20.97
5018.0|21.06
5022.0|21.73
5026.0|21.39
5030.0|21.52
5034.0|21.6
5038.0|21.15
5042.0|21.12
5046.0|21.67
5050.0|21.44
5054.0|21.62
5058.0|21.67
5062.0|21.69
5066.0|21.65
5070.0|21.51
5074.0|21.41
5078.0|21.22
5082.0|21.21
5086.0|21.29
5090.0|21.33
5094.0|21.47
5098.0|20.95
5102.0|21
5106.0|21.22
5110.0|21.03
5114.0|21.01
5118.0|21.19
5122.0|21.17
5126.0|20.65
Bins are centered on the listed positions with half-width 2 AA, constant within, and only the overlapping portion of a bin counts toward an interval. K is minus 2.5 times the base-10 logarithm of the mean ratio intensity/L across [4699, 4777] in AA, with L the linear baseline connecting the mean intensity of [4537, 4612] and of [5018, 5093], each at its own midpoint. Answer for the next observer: 0.00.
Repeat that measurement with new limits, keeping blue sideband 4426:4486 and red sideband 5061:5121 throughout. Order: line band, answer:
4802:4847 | -0.01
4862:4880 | 0.11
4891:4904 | 0.00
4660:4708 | -0.02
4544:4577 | -0.02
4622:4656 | -0.03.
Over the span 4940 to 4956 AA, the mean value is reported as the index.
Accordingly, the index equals 22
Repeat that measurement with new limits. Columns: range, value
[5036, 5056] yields 21.4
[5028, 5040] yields 21.4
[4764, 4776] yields 22.2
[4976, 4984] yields 21.1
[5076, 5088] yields 21.2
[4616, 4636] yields 23.1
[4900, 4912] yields 21.7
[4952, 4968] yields 21.6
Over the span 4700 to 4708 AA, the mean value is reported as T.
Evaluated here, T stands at 22.7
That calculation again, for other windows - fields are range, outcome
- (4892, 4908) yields 21.7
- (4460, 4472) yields 22.6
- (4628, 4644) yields 23.1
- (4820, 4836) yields 22.1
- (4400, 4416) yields 23.4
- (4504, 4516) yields 23.6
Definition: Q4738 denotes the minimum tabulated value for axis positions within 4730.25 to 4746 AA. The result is 22.53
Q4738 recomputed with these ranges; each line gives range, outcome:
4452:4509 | 22.35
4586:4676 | 22.29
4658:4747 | 22.19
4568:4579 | 22.81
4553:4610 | 22.46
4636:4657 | 22.59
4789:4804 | 21.96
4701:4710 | 22.3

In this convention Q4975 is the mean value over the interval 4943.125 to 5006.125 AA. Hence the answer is 21.5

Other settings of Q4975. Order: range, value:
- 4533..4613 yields 23.1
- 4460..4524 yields 23.3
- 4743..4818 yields 22.3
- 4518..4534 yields 23.2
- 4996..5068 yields 21.4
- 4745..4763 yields 22.5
